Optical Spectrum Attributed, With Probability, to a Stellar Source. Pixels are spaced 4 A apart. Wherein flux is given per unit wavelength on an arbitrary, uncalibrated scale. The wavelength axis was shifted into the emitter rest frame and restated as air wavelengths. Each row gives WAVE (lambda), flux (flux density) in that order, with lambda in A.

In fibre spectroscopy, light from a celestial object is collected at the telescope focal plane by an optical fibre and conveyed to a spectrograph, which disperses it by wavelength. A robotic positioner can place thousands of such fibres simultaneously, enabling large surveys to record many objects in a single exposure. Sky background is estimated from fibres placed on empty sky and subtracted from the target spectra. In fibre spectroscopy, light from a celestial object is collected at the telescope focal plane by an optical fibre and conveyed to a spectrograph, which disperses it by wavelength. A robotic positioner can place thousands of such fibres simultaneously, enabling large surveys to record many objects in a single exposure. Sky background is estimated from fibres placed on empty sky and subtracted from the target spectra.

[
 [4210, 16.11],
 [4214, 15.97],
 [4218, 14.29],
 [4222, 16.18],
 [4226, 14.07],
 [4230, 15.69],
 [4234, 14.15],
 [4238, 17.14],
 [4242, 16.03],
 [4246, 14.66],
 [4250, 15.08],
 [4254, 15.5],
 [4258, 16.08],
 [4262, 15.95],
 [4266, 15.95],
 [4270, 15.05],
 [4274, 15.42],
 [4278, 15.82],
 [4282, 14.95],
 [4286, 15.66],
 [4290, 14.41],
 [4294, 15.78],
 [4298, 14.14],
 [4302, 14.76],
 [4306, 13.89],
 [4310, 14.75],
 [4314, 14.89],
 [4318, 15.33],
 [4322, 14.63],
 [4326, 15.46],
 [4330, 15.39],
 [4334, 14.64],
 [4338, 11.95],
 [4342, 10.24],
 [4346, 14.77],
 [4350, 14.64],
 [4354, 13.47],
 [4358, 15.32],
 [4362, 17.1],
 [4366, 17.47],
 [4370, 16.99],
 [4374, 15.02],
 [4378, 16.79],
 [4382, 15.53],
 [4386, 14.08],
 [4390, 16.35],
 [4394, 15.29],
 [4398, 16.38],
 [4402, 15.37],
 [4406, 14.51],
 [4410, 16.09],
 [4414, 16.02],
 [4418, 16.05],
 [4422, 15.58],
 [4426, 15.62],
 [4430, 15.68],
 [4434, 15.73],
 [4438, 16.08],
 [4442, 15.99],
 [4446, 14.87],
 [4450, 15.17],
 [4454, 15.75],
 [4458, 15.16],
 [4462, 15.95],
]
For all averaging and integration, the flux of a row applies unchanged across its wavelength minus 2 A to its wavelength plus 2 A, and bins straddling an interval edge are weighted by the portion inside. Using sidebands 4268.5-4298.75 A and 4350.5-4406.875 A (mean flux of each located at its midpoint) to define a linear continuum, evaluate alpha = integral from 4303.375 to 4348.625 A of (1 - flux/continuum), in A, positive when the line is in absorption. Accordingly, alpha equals 3.59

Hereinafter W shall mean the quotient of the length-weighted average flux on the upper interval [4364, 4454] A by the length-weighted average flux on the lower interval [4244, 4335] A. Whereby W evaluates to 1.04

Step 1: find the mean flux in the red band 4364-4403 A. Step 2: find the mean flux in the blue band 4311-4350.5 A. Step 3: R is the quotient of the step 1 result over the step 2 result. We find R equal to 1.12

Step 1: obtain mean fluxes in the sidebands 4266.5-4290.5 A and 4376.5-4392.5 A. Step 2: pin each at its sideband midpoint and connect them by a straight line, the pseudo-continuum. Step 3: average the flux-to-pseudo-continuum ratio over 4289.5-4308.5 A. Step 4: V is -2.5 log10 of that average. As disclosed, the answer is 0.06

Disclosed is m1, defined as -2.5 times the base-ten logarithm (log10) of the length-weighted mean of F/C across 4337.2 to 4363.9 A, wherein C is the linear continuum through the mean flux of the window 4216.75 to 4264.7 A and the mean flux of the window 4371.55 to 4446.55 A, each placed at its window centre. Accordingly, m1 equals 0.12 mag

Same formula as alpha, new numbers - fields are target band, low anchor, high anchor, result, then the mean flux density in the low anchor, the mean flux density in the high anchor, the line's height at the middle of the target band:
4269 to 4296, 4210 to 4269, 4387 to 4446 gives 0.42 A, 15.5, 15.7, 15.5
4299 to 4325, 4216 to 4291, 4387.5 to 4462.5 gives 1.28 A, 15.4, 15.6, 15.5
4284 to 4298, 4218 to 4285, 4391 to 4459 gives 0.33 A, 15.4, 15.6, 15.5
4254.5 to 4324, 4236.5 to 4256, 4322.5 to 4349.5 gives -1.75 A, 15.6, 13.8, 14.8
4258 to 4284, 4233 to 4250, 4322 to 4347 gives -1.03 A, 15.5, 13.8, 15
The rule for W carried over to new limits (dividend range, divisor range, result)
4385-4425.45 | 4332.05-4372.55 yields 1.06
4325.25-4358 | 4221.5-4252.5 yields 0.90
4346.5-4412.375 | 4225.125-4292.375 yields 1.01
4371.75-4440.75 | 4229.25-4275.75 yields 1.01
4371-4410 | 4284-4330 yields 1.04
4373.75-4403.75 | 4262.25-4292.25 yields 1.02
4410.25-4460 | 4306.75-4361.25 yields 1.09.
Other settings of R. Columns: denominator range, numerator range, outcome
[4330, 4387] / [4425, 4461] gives 1.05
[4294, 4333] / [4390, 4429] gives 1.06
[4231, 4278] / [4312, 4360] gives 0.91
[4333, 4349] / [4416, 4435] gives 1.22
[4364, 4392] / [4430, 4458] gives 0.97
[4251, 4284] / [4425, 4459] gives 1.00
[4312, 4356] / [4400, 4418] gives 1.10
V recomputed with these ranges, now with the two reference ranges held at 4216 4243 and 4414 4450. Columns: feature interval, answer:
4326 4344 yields 0.17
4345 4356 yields 0.09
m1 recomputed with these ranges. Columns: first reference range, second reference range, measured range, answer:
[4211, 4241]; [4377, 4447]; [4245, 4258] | 0.012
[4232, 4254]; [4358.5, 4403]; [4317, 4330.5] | 0.042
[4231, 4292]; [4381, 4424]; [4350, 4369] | -0.016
